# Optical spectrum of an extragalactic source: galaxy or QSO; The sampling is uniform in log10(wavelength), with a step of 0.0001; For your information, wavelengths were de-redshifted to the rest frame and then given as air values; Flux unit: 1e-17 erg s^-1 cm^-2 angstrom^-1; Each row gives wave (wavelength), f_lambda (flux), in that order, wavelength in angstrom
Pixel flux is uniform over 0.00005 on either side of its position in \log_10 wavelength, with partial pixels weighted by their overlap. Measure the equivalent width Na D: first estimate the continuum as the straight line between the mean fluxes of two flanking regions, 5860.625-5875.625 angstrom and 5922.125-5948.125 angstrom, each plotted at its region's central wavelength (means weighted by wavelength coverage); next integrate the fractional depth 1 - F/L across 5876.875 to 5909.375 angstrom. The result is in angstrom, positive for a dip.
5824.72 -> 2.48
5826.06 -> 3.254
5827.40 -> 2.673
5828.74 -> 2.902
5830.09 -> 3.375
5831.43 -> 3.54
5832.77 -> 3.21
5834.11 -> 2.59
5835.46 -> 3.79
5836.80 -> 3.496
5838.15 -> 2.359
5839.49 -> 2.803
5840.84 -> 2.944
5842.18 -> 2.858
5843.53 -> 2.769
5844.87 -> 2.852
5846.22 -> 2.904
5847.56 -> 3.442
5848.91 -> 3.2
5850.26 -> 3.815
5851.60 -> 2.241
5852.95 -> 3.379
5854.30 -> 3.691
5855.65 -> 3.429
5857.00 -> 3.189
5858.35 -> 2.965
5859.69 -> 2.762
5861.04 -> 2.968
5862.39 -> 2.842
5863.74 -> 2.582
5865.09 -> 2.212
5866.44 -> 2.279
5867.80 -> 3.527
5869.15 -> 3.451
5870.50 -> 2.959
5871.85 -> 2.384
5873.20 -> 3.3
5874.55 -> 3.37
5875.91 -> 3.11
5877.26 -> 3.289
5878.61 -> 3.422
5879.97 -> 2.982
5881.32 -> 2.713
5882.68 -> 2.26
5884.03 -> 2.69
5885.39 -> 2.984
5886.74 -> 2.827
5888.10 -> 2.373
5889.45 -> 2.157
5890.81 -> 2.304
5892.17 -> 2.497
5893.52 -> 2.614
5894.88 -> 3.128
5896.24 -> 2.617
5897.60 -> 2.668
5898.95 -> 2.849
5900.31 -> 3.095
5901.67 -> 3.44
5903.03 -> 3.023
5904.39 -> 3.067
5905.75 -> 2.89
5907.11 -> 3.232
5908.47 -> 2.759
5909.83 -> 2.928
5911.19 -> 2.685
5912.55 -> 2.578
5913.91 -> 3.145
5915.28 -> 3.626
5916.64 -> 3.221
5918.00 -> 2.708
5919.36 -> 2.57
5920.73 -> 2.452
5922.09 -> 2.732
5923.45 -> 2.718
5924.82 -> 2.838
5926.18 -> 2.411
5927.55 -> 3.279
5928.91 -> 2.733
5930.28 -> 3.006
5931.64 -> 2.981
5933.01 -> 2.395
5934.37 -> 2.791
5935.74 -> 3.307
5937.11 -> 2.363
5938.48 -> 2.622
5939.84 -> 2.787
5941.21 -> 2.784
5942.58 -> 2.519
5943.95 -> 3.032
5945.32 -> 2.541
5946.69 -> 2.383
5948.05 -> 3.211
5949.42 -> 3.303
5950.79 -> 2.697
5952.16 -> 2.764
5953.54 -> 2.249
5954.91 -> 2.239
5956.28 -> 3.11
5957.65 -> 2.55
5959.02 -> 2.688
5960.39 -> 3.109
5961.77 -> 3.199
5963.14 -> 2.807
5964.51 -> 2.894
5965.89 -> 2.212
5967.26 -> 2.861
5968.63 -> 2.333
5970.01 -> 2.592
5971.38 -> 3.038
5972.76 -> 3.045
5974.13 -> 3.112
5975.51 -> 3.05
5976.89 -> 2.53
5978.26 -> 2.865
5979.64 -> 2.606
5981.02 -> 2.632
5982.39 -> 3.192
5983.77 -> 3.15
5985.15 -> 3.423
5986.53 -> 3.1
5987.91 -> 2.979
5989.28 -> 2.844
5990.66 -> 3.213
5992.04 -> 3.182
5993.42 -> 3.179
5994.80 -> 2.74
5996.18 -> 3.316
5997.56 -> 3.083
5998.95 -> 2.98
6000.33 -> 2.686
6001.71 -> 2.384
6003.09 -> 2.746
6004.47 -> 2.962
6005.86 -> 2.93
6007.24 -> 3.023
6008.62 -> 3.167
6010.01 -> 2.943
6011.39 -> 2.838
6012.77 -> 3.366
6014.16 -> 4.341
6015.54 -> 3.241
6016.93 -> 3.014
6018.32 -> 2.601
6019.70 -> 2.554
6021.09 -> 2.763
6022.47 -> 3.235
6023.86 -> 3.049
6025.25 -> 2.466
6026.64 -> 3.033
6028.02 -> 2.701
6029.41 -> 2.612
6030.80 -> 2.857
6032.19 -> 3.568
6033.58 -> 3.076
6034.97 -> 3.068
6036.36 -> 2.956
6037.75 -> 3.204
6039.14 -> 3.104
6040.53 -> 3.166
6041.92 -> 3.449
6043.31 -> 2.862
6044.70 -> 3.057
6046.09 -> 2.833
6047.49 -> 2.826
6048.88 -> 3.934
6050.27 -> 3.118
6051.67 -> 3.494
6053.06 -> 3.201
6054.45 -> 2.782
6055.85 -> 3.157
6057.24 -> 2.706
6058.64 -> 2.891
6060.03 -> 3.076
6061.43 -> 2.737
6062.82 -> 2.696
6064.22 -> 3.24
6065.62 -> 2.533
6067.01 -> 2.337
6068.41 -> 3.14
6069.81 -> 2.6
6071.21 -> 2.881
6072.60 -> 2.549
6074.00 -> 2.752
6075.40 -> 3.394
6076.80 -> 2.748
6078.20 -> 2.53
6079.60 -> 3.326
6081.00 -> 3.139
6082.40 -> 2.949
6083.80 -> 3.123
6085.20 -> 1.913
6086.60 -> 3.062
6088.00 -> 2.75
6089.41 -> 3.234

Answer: 0.3 angstrom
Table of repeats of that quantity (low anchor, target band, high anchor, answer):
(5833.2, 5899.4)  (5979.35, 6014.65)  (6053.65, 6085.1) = -1.92 angstrom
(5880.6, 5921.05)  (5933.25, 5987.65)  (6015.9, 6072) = 1.18 angstrom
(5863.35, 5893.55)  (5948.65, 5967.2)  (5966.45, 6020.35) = 0.99 angstrom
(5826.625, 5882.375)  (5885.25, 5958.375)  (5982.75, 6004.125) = 5.52 angstrom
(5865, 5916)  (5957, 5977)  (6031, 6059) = 1.29 angstrom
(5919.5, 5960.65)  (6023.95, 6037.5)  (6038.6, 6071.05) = 0.01 angstrom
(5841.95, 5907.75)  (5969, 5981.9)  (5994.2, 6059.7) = 0.73 angstrom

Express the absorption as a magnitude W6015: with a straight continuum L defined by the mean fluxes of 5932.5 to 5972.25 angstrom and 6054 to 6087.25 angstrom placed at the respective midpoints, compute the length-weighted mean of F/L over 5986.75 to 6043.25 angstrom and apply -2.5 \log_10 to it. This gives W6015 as -0.08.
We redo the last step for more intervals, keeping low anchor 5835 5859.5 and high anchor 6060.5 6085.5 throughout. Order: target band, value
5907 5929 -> 0.061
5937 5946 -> 0.118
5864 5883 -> 0.044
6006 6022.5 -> -0.066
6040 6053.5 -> -0.120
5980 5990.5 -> -0.039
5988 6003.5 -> -0.009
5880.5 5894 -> 0.198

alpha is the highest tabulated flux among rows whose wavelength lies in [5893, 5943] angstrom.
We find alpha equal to 3.626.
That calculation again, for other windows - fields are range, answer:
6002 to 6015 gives 4.341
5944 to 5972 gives 3.303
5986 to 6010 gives 3.316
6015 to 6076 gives 3.934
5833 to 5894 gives 3.815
